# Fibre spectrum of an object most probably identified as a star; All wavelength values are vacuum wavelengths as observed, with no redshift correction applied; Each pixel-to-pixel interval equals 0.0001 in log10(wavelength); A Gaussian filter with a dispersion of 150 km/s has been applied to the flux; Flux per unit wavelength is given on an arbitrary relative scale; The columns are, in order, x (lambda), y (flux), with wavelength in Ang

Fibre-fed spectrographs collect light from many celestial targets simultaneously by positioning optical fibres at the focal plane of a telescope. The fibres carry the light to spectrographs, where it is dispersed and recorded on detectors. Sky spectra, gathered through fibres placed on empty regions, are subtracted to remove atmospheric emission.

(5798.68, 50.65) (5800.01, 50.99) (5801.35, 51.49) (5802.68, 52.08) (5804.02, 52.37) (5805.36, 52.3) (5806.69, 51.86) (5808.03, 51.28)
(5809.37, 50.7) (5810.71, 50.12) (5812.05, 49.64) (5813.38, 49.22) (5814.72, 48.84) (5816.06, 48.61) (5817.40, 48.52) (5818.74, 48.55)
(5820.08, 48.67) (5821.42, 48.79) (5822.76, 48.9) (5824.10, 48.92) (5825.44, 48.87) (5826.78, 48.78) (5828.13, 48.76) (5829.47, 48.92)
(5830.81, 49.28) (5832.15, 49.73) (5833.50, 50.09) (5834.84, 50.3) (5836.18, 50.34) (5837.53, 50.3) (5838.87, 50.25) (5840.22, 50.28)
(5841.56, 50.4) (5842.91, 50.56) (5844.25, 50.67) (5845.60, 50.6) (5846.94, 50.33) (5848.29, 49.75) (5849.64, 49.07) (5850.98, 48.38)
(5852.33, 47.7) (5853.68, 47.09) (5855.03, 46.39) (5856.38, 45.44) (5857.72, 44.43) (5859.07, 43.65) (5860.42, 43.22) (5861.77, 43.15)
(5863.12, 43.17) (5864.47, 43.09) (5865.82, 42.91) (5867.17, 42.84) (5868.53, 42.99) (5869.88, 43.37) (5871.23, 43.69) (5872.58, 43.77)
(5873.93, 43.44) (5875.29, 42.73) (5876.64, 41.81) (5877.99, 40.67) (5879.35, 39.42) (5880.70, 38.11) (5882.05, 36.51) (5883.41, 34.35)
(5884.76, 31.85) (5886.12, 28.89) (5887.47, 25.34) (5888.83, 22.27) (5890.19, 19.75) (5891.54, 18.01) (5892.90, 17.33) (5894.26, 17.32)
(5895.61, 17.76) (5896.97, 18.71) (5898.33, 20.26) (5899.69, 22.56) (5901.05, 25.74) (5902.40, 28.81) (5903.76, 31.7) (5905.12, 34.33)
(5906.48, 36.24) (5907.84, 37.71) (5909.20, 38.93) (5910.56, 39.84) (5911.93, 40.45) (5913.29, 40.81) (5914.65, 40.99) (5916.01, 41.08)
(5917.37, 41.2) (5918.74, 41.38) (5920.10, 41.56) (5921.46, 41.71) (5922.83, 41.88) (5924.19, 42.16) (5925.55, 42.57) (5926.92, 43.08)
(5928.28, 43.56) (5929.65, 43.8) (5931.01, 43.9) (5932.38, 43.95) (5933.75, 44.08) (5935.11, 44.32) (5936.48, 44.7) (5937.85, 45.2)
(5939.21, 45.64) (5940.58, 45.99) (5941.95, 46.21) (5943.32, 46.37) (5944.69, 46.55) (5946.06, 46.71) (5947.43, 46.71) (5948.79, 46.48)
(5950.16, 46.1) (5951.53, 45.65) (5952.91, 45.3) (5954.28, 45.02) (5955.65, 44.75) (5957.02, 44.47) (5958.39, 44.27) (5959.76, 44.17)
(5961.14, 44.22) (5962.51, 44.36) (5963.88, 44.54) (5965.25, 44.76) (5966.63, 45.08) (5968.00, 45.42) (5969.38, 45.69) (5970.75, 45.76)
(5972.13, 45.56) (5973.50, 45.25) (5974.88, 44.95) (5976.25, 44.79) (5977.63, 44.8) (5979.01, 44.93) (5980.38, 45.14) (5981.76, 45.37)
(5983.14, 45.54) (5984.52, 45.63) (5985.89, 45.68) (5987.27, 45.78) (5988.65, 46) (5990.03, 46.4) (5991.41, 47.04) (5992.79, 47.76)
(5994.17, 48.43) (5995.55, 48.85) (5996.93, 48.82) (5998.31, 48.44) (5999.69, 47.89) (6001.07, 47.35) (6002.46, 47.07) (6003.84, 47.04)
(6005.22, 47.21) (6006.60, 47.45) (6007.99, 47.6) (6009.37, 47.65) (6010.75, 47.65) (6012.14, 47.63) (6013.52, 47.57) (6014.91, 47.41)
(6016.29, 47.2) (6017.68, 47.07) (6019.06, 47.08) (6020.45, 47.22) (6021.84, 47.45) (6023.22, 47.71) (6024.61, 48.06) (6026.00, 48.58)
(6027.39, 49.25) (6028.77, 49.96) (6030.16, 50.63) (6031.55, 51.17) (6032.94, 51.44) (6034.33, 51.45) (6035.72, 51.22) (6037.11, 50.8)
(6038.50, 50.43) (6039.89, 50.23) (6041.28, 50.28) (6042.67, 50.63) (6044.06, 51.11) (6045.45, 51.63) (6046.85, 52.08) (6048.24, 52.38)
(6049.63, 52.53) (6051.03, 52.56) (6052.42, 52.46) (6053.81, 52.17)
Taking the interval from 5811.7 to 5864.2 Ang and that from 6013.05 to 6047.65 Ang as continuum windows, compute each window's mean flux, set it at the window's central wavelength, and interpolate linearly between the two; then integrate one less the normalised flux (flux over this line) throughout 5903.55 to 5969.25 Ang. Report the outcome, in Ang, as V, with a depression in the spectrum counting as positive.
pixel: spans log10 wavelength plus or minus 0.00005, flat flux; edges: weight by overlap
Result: 7.7 Ang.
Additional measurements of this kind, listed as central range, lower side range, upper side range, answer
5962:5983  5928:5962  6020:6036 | 0.7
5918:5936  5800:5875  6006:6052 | 2.2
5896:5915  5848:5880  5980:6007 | 5.4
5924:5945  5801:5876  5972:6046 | 1.5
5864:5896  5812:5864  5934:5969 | 8.9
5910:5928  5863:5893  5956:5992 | -0.7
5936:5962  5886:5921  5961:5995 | -3.9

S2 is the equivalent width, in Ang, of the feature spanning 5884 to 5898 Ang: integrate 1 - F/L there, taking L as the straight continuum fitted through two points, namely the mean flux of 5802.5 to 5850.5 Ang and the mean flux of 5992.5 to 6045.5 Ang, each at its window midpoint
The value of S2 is 7.85 Ang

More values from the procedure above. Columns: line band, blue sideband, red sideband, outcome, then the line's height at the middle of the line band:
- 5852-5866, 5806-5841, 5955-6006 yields 1.2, 48.7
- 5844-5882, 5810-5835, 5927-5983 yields 2.7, 47.9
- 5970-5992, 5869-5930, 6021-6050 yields -0.7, 44.2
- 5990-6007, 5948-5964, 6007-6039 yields -0.1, 47.4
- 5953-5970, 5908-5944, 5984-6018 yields 0.1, 45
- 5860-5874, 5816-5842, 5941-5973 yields 1.4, 48.2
